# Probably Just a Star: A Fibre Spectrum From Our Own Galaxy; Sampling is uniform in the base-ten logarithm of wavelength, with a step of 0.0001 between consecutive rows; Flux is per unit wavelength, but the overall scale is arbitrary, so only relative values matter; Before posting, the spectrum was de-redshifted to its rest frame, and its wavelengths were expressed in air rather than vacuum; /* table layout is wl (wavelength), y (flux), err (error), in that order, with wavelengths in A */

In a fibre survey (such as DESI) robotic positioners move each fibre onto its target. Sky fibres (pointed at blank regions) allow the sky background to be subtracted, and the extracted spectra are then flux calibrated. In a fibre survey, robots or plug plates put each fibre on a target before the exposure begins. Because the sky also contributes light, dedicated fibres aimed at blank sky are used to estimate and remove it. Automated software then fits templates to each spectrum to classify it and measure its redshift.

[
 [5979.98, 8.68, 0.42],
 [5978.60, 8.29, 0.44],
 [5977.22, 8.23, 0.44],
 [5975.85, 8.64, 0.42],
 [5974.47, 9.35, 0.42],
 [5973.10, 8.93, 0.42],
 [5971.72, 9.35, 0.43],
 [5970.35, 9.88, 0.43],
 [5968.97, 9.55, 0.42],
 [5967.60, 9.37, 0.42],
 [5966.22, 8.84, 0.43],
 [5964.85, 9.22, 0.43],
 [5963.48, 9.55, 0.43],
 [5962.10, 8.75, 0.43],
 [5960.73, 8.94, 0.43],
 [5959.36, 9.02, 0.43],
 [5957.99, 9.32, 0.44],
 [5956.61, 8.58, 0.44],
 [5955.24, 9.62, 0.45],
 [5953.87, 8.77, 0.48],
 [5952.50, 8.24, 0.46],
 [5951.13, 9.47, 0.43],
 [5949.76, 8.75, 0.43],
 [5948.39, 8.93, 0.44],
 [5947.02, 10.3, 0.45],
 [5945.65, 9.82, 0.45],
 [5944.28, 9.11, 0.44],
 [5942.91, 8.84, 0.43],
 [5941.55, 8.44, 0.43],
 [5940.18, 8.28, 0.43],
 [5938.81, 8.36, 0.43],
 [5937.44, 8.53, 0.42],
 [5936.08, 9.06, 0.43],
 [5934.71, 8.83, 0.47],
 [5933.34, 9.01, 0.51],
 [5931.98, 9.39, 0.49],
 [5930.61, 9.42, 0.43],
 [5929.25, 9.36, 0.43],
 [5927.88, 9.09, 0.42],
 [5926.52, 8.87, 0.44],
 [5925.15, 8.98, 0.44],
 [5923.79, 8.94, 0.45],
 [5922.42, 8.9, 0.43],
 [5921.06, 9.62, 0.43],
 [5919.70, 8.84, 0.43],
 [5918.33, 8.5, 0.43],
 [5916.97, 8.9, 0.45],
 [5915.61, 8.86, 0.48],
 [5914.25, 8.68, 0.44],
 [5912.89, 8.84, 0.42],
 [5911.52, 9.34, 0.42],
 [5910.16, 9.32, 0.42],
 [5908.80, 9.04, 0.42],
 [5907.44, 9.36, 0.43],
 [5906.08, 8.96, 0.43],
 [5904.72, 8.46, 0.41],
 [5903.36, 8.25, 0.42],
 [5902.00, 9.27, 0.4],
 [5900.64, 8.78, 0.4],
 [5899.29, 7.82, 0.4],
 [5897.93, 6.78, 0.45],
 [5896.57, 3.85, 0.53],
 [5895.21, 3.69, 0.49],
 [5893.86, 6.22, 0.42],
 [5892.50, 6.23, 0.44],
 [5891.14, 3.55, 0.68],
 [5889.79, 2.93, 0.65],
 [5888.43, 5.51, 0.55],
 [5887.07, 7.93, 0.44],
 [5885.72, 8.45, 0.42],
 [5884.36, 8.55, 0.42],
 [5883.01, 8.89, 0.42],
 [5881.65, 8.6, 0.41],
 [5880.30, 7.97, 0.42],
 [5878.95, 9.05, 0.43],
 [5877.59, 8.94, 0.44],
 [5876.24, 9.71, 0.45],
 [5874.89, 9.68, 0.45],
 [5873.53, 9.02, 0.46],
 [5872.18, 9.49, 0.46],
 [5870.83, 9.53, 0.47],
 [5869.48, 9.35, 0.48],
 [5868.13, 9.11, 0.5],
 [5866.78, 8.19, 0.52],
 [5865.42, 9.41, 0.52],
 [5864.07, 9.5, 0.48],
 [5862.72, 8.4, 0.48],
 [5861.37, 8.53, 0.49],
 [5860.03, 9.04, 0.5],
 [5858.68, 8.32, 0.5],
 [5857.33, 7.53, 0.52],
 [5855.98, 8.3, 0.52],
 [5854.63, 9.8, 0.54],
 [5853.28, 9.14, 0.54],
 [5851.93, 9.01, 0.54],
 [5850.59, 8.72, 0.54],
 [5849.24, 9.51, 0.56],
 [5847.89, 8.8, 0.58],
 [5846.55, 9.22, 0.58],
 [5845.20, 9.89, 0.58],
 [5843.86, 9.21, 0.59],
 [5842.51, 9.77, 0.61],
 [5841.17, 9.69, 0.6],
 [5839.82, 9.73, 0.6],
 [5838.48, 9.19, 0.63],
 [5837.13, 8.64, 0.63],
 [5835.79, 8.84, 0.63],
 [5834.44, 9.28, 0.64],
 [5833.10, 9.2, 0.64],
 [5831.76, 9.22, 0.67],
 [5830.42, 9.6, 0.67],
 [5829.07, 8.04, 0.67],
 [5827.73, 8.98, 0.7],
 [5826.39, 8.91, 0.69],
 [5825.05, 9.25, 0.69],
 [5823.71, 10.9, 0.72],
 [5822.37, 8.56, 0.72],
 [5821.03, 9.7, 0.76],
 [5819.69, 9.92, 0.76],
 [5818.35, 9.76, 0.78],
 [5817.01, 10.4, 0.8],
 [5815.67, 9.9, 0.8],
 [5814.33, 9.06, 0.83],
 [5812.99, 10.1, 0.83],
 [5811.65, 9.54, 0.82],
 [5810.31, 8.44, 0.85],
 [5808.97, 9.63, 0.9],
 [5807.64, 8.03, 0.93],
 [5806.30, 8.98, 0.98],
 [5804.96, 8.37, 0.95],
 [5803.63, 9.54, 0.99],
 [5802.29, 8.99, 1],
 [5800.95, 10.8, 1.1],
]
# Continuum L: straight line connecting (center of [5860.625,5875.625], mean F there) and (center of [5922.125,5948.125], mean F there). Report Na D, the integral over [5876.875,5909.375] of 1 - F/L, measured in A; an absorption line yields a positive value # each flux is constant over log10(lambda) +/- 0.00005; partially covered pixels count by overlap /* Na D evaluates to 6.1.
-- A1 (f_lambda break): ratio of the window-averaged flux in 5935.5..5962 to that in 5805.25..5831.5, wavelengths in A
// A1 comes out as 1.0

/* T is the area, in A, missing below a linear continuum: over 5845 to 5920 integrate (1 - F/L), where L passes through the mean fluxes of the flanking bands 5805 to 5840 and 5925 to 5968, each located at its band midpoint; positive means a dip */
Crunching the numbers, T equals 7.0 A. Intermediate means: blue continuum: 9.28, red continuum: 9.03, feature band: 8.3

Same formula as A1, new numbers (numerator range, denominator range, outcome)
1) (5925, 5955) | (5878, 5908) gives 1.24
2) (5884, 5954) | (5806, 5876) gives 0.90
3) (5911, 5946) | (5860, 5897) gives 1.14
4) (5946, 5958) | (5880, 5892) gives 1.32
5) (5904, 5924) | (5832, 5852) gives 0.97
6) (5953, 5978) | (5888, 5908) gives 1.37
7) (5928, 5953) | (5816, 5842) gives 0.96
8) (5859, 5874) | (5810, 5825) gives 0.93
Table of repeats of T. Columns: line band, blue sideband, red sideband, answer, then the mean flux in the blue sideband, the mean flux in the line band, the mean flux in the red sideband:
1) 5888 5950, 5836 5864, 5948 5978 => 5.5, 9.03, 8.25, 9.06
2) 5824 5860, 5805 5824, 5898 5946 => 0.8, 9.43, 9.09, 8.88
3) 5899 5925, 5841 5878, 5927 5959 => 0.4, 9.1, 8.9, 9.02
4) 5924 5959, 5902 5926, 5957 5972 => 0.3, 8.94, 9.01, 9.24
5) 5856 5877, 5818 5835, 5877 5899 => -3.8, 9.33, 8.97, 6.7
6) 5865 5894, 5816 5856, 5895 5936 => 2.9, 9.33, 8.03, 8.6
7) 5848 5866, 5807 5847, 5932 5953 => 0.8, 9.36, 8.86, 8.95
